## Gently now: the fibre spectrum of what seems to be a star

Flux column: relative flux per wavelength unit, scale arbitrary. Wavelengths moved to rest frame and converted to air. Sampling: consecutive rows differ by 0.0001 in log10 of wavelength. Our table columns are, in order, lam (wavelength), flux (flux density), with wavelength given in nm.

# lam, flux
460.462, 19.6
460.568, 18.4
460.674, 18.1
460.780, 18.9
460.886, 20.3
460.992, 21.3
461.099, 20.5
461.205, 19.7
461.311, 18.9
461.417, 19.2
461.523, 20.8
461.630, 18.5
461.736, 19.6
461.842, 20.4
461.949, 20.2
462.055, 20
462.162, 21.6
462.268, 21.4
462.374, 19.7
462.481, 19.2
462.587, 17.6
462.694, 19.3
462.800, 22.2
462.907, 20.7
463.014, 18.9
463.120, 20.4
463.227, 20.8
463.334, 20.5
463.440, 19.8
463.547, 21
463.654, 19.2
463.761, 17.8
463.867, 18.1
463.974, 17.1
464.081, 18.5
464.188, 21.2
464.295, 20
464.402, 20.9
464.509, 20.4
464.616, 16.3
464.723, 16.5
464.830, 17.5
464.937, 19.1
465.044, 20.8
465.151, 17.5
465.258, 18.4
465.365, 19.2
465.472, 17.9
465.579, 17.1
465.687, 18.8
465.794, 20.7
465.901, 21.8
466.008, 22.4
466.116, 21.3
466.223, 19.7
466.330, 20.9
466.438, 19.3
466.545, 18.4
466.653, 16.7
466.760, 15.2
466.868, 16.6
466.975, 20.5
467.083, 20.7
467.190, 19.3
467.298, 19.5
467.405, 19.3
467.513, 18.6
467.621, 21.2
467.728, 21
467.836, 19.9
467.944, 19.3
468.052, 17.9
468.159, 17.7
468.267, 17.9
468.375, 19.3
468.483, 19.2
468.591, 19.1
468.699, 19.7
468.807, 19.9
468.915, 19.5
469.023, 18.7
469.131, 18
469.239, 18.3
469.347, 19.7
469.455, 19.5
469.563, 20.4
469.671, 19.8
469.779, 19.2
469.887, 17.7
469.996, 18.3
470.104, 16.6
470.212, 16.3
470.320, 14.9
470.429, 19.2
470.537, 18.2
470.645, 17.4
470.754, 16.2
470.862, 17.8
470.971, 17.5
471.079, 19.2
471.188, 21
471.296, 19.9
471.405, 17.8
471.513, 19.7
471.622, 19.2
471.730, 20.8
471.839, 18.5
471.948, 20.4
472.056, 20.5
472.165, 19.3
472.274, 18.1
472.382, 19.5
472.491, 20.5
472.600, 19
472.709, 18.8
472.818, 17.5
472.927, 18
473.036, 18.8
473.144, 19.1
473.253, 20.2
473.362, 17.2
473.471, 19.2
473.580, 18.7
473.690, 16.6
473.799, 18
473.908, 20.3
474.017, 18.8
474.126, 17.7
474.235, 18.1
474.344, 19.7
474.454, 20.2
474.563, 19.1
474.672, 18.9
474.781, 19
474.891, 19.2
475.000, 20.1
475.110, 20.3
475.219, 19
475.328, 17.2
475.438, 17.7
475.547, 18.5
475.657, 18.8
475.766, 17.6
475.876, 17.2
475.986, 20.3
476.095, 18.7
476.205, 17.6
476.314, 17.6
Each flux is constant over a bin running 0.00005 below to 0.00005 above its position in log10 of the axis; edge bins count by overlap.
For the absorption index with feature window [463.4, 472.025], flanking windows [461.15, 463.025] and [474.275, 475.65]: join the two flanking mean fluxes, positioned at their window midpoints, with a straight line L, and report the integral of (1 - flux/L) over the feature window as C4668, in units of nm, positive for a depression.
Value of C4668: 0.26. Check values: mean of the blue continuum 19.9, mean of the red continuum 19.1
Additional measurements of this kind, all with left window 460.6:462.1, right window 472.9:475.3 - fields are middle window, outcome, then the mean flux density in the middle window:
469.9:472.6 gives 0.07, 18.6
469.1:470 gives 0.01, 19.1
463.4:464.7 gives 0.03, 19.1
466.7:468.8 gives 0.03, 19.1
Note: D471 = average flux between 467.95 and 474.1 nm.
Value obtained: 18.7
